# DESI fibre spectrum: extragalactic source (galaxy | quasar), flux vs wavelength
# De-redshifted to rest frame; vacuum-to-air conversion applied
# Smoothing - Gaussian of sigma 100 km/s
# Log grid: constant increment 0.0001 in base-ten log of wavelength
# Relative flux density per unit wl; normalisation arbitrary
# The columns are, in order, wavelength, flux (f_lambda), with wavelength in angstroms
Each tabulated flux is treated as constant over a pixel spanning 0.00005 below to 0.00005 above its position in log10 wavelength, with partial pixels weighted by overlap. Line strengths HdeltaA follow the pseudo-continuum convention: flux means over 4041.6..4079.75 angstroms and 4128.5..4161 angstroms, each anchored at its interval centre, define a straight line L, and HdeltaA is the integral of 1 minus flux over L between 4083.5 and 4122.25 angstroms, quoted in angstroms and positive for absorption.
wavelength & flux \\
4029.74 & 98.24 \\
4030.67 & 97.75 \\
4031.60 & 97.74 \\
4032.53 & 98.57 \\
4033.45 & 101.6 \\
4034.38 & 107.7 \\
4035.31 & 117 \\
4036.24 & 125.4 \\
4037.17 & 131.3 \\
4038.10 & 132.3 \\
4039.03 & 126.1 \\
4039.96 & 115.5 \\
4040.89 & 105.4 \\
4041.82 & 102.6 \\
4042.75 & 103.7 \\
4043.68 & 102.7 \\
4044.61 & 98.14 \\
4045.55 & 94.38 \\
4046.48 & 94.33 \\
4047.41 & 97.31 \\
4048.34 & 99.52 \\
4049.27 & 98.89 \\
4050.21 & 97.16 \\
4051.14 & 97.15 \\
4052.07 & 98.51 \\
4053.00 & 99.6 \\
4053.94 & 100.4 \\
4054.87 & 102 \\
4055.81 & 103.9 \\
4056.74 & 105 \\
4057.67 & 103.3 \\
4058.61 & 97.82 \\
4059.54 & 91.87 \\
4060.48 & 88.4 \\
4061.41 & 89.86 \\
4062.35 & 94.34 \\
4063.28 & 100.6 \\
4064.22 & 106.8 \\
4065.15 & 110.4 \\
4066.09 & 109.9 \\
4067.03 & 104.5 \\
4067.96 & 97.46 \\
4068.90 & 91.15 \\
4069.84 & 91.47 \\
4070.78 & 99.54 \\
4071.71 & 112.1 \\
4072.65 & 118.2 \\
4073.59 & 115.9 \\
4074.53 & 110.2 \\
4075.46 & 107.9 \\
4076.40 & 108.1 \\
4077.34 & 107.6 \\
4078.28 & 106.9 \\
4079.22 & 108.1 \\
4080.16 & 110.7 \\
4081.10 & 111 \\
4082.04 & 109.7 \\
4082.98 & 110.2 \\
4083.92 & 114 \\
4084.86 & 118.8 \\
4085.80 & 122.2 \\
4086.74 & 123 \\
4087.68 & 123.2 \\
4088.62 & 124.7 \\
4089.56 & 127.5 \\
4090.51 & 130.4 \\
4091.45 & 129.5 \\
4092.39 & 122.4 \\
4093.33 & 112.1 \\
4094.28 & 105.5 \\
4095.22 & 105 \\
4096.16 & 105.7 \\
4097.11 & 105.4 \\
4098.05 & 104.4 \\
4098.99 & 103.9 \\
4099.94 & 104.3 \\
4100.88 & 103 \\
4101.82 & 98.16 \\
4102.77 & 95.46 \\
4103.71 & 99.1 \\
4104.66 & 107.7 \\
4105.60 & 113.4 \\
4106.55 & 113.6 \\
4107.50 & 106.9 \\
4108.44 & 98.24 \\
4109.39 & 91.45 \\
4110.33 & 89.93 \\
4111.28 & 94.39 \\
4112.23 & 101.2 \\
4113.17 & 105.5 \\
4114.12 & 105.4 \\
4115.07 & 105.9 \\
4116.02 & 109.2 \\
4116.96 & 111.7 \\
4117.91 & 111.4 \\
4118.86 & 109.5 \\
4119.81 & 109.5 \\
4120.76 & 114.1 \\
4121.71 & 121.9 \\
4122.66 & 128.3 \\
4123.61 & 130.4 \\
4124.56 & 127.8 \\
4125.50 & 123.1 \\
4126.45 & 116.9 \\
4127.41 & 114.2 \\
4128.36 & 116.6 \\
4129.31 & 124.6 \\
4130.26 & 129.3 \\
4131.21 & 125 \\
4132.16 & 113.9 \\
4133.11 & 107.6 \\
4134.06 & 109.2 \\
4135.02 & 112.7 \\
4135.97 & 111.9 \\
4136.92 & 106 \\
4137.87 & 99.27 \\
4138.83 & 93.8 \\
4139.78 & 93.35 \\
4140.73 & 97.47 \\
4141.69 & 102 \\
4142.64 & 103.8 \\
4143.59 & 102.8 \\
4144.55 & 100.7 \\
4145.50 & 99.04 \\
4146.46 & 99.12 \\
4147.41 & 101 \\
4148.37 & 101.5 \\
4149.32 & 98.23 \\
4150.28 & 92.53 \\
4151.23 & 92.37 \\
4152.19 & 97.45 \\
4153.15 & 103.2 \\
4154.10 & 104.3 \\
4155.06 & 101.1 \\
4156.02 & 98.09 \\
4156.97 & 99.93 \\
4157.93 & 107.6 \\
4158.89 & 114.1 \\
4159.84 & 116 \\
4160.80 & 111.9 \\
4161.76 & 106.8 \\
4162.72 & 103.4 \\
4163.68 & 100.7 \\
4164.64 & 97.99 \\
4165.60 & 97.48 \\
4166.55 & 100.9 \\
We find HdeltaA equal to -2.39 angstroms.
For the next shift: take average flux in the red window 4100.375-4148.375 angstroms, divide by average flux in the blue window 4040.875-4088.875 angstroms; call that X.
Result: 1.0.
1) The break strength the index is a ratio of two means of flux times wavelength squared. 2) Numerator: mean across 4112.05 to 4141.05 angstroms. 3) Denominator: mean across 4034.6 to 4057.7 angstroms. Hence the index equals 1.10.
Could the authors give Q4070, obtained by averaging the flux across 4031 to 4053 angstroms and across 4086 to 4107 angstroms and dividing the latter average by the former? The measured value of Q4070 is 1.1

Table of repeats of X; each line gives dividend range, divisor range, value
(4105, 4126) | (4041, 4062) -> 1.12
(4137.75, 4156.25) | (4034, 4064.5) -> 0.95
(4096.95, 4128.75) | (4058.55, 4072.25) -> 1.09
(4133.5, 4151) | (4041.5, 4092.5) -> 0.95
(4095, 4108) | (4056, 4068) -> 1.04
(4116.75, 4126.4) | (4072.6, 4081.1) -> 1.08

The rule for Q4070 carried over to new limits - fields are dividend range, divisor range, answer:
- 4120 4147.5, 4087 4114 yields 1.03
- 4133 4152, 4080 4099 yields 0.87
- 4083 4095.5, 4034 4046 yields 1.06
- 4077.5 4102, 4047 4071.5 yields 1.14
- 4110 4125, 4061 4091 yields 1.01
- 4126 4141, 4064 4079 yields 1.04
